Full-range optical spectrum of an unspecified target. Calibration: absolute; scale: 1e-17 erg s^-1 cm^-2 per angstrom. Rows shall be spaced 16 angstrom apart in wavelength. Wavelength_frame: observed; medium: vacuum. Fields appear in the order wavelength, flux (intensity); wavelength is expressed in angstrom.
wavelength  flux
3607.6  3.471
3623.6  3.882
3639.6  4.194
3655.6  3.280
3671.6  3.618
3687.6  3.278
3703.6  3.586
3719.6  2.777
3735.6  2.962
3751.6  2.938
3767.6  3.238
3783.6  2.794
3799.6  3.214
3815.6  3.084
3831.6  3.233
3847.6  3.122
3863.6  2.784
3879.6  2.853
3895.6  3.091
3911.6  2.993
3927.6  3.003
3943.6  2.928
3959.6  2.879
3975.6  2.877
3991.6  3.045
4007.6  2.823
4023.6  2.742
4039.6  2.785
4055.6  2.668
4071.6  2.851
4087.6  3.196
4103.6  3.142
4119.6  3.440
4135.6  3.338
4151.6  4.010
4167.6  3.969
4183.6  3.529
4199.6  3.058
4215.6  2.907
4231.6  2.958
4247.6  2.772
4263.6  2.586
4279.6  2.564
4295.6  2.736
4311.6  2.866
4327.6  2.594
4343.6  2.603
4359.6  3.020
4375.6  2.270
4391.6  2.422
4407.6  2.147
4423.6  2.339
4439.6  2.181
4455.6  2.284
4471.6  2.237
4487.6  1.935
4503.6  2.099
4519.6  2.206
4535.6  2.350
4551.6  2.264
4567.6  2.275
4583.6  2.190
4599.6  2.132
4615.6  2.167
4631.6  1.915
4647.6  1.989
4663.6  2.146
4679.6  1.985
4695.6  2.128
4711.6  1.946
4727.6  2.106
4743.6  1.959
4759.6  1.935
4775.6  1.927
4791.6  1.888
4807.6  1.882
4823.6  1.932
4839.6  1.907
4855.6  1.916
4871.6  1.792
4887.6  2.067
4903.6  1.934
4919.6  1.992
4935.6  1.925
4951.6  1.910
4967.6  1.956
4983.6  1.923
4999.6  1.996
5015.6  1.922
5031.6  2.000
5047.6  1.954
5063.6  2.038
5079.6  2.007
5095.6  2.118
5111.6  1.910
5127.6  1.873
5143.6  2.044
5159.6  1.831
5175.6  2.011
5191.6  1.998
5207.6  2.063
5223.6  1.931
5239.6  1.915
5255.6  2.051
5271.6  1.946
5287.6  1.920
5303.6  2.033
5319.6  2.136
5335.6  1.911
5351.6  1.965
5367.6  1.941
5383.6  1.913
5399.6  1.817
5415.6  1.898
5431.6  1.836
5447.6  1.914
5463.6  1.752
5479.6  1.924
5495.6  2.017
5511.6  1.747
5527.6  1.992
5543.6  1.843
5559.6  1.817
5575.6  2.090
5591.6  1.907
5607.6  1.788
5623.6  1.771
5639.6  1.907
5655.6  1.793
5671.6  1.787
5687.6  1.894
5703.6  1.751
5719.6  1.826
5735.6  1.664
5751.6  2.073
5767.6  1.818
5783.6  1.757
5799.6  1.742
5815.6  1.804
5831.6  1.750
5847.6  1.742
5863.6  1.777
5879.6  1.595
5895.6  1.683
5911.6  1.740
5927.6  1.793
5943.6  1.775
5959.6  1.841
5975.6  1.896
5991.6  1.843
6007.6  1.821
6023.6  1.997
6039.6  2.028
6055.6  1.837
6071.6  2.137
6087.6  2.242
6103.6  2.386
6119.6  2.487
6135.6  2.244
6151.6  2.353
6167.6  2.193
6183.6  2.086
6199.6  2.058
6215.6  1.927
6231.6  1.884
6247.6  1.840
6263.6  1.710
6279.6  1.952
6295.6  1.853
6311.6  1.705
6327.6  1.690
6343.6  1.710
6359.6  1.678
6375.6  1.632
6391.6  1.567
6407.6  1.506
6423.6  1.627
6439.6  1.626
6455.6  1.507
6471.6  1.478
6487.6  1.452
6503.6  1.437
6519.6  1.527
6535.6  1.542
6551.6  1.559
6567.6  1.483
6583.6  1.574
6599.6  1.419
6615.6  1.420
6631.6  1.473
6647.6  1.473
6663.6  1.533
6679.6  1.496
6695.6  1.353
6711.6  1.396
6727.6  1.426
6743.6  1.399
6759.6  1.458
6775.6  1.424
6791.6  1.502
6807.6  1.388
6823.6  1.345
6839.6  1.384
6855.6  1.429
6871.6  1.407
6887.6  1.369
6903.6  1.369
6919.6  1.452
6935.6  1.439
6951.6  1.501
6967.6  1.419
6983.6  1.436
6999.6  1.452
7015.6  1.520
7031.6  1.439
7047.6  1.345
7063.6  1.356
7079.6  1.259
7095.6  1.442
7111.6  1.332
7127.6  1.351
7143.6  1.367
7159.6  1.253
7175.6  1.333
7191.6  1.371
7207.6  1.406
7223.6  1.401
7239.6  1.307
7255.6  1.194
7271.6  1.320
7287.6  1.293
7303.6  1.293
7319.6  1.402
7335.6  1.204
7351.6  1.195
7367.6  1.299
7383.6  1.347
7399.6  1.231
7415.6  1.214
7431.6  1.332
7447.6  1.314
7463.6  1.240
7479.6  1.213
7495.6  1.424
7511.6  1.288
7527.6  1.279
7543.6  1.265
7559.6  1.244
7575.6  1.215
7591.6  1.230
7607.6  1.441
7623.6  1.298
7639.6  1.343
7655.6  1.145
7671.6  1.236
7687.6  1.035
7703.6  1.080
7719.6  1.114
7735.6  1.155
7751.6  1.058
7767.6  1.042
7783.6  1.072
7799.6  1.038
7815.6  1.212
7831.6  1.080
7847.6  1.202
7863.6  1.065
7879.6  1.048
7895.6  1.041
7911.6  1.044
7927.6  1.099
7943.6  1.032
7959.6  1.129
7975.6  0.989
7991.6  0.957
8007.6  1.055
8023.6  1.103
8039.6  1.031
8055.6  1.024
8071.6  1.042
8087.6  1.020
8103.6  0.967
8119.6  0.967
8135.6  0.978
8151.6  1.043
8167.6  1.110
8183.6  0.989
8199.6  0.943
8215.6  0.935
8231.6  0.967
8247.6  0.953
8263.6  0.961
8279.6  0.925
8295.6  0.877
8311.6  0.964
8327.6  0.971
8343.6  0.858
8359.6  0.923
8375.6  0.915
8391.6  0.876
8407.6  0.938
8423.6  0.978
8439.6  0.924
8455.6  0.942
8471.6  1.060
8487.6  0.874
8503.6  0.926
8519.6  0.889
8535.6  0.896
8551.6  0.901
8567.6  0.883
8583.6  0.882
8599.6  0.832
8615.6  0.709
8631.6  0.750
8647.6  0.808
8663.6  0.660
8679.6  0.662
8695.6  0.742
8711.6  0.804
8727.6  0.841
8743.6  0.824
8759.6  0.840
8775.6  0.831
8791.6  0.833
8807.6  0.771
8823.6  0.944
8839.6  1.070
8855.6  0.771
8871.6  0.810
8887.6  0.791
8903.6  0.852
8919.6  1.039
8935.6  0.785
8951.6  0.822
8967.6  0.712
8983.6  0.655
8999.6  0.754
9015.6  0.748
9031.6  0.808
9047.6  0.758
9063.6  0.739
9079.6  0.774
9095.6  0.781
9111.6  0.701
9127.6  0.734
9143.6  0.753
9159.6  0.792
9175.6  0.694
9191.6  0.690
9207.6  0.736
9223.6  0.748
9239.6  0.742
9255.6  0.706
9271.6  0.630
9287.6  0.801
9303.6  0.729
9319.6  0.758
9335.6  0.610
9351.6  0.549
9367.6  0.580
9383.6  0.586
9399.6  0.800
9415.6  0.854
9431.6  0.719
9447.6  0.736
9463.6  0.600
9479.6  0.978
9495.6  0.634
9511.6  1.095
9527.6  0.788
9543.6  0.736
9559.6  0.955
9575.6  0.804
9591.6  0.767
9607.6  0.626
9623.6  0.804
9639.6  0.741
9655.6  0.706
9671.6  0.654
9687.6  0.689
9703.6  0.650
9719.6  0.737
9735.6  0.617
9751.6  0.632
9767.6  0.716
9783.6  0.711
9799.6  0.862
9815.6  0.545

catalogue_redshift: 1.19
